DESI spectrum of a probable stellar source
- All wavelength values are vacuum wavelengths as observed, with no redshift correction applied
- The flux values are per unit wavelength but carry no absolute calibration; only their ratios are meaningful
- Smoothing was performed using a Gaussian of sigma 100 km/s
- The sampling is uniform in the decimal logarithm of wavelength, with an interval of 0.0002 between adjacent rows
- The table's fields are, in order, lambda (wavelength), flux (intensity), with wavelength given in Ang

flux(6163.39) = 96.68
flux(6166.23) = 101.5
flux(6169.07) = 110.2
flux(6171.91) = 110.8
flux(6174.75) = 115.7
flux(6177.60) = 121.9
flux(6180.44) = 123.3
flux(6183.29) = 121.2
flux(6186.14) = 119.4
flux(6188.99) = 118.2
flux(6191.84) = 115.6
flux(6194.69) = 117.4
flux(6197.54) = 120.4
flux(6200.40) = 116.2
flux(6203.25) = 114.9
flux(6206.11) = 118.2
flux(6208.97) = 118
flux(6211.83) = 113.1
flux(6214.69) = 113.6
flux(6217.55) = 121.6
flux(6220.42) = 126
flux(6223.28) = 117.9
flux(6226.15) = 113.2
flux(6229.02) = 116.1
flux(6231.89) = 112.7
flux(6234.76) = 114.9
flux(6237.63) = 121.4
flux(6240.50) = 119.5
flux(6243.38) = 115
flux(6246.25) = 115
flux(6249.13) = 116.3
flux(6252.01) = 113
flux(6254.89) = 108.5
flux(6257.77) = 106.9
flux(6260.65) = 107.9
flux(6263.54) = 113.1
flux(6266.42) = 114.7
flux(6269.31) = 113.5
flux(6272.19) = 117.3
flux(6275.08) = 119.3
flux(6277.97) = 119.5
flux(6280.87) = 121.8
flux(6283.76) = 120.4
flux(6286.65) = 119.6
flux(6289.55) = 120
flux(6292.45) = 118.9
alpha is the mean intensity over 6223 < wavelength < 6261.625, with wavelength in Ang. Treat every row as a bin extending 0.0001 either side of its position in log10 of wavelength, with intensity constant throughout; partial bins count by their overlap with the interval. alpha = 114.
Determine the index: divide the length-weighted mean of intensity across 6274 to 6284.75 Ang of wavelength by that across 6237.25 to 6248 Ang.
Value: 1.02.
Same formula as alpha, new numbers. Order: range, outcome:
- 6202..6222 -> 118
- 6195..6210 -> 118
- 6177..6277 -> 116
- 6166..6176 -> 110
